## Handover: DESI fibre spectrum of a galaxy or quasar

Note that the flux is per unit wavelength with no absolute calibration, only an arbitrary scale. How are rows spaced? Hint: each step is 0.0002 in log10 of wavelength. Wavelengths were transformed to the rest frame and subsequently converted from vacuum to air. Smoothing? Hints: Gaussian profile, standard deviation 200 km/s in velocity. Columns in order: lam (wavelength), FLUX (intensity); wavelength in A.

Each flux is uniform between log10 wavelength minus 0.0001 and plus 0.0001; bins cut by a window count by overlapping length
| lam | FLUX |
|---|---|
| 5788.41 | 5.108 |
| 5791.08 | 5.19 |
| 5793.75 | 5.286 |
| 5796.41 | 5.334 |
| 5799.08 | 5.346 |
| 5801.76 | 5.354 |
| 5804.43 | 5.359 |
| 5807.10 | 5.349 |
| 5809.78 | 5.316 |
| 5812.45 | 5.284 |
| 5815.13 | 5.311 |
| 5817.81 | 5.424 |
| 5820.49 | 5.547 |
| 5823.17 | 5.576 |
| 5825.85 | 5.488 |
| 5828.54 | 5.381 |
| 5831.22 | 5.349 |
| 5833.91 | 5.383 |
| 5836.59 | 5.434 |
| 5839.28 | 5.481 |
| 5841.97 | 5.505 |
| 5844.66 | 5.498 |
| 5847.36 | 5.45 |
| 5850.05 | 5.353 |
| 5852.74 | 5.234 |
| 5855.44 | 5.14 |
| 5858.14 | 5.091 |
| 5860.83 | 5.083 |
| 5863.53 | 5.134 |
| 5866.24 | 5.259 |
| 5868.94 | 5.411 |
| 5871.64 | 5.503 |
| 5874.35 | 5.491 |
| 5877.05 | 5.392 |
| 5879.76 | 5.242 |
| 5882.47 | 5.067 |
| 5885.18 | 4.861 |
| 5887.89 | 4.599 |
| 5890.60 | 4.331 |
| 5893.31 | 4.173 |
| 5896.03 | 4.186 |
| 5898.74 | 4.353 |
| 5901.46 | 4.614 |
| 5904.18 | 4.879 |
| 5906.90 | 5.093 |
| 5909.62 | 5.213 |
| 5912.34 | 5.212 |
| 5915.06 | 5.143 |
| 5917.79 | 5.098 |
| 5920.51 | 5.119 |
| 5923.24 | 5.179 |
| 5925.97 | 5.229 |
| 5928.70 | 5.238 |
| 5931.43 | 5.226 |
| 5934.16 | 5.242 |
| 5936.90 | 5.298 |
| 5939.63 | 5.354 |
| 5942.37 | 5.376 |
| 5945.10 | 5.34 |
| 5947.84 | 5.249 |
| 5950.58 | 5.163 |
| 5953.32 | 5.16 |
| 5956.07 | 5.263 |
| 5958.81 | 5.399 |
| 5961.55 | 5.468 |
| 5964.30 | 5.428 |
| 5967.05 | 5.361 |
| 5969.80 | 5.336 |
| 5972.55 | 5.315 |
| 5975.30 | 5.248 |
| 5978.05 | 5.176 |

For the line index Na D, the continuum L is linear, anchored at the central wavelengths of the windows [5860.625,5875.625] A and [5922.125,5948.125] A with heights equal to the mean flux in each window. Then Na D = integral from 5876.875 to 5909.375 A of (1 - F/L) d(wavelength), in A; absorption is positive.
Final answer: 3.6 A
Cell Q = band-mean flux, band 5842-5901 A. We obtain 5.04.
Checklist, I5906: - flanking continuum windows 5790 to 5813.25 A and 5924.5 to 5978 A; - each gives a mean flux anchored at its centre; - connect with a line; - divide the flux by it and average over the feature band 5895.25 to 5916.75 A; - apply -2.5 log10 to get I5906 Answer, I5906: 0.09 mag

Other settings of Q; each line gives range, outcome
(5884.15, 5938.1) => 4.91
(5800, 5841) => 5.4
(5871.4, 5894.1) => 4.96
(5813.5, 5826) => 5.46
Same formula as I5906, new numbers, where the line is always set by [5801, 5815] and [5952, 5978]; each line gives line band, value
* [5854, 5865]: 0.045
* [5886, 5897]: 0.219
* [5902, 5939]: 0.034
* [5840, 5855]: -0.013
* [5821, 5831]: -0.029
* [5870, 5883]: -0.006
